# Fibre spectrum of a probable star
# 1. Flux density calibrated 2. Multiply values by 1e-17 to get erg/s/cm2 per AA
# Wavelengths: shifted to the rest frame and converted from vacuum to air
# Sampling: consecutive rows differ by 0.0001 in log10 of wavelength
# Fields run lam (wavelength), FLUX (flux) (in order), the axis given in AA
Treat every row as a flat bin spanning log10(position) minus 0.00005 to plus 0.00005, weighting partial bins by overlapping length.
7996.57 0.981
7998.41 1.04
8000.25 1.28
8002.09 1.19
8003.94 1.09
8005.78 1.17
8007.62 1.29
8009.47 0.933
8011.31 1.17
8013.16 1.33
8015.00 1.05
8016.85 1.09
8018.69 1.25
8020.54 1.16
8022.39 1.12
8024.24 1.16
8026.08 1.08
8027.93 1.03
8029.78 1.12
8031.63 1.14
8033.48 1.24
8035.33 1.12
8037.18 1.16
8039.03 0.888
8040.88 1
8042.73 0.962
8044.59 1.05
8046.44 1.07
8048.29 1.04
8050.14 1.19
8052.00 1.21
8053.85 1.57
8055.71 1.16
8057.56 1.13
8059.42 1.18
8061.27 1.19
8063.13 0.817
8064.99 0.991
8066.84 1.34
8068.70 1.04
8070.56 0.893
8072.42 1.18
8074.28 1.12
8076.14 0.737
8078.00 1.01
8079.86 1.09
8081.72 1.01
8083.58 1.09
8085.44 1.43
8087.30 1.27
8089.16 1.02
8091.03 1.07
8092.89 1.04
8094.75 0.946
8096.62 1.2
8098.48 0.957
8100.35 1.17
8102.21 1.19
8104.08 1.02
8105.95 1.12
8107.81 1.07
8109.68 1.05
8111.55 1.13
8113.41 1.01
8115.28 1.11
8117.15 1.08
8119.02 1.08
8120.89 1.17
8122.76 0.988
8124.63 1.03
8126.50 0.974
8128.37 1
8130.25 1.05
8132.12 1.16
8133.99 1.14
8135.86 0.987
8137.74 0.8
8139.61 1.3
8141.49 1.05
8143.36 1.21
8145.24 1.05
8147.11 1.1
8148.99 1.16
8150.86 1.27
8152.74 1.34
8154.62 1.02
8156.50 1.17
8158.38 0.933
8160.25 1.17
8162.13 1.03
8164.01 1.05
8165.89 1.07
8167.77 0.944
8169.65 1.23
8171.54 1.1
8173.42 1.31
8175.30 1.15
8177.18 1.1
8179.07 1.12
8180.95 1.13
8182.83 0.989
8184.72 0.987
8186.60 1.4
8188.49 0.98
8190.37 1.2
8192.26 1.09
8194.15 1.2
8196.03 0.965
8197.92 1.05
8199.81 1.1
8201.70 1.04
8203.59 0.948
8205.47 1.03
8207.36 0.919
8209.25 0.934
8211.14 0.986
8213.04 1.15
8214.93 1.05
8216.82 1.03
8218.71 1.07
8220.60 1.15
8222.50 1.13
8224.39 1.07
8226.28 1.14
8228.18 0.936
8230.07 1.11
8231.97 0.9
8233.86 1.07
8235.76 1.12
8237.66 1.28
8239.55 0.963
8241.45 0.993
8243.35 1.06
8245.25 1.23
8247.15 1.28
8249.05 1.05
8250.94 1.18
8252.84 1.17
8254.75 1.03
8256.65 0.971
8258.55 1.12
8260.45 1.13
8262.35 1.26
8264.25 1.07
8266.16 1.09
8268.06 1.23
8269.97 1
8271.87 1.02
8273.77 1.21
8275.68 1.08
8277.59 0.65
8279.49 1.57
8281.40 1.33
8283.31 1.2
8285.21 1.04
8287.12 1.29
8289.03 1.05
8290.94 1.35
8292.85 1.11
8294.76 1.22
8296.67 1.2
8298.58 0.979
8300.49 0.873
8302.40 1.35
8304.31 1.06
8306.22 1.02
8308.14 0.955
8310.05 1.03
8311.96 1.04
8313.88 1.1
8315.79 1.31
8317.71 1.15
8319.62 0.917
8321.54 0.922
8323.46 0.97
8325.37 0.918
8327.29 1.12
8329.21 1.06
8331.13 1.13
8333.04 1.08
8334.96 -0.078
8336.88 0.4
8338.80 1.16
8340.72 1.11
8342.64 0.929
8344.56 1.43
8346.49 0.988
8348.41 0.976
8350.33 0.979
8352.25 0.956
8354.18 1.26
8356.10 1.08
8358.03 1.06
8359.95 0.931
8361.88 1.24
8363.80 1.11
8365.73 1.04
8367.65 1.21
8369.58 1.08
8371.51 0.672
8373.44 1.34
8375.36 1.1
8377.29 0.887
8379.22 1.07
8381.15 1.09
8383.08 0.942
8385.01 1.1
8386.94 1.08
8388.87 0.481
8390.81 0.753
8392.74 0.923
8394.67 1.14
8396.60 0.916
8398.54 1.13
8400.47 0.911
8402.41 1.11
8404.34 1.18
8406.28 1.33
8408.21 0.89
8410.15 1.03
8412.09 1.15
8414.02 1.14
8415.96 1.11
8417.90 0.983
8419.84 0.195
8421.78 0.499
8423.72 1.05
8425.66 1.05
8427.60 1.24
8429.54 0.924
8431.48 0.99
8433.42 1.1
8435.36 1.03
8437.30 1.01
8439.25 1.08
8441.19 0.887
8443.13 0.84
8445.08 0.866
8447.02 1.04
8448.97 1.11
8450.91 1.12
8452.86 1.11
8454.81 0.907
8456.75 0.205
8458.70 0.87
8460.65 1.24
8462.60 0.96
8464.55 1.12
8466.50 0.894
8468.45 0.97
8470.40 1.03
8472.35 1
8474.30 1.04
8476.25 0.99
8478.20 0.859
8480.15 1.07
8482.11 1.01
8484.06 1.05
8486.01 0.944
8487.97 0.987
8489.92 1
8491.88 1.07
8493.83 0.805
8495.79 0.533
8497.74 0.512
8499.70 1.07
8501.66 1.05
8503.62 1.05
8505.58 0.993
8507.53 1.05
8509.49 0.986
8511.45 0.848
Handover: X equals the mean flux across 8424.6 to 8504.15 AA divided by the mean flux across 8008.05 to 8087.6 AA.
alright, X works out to 0.87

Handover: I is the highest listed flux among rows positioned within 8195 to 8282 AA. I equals 1.57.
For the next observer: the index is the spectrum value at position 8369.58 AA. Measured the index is 1.08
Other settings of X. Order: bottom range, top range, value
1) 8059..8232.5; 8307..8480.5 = 0.92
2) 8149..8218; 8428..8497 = 0.88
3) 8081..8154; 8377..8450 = 0.89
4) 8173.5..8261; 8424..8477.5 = 0.91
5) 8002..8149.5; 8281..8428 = 0.93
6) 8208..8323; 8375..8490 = 0.89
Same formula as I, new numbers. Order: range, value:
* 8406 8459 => 1.33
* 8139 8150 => 1.3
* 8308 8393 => 1.43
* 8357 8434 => 1.34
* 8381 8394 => 1.1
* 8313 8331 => 1.31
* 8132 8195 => 1.4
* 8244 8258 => 1.28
